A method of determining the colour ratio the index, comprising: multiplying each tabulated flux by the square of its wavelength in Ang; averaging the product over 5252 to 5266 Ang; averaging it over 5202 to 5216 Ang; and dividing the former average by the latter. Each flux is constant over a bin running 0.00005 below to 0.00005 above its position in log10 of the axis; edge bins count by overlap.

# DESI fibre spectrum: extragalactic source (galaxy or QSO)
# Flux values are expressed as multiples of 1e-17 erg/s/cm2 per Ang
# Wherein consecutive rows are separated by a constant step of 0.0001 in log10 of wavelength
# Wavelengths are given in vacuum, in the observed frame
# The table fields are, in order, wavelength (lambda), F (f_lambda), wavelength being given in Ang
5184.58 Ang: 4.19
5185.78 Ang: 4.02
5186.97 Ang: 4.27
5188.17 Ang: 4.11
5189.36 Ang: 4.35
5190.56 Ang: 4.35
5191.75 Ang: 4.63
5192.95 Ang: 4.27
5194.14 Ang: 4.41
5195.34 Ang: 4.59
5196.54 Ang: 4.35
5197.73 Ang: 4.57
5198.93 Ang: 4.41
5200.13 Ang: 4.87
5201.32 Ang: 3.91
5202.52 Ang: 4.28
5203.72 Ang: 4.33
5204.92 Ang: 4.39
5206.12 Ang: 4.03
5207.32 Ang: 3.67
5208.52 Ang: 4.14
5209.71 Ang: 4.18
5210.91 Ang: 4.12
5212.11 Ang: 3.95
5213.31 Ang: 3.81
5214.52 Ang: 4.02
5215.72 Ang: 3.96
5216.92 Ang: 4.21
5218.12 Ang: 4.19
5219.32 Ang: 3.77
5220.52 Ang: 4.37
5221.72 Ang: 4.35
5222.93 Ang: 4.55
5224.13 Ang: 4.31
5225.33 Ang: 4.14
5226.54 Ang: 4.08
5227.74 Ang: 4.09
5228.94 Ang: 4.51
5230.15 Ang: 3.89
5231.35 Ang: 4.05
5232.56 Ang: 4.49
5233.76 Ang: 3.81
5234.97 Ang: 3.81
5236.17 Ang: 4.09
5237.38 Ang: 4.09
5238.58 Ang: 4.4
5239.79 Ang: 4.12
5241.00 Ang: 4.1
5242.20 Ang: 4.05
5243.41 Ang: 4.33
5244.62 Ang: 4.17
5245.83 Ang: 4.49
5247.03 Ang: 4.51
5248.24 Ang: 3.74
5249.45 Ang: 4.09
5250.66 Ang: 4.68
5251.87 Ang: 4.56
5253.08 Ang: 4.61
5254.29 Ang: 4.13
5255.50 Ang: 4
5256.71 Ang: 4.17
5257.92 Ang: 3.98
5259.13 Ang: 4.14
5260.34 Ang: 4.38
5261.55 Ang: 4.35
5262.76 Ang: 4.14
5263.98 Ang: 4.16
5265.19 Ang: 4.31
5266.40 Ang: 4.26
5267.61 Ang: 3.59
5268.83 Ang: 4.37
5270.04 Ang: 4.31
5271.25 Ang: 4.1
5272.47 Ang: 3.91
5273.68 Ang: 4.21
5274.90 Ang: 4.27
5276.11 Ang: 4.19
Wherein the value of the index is 1.06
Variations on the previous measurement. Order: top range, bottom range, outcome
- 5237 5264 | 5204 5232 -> 1.04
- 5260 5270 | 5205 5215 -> 1.07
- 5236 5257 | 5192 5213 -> 1.01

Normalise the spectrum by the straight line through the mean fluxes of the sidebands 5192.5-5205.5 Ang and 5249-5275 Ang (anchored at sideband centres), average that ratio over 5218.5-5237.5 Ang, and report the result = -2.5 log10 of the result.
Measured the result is 0.04 mag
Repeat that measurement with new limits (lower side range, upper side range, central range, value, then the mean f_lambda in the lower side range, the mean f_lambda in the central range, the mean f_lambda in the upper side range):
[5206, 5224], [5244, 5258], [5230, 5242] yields 0.03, 4.1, 4.09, 4.27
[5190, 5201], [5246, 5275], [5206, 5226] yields 0.07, 4.48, 4.11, 4.21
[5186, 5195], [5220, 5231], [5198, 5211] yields 0.02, 4.34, 4.22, 4.25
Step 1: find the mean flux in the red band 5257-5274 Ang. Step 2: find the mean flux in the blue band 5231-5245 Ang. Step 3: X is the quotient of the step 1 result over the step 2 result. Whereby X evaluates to 1.01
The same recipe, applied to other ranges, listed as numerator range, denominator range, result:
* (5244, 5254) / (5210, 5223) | 1.06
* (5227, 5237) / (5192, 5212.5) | 0.96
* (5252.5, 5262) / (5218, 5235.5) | 1.01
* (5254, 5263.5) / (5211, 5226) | 1.01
